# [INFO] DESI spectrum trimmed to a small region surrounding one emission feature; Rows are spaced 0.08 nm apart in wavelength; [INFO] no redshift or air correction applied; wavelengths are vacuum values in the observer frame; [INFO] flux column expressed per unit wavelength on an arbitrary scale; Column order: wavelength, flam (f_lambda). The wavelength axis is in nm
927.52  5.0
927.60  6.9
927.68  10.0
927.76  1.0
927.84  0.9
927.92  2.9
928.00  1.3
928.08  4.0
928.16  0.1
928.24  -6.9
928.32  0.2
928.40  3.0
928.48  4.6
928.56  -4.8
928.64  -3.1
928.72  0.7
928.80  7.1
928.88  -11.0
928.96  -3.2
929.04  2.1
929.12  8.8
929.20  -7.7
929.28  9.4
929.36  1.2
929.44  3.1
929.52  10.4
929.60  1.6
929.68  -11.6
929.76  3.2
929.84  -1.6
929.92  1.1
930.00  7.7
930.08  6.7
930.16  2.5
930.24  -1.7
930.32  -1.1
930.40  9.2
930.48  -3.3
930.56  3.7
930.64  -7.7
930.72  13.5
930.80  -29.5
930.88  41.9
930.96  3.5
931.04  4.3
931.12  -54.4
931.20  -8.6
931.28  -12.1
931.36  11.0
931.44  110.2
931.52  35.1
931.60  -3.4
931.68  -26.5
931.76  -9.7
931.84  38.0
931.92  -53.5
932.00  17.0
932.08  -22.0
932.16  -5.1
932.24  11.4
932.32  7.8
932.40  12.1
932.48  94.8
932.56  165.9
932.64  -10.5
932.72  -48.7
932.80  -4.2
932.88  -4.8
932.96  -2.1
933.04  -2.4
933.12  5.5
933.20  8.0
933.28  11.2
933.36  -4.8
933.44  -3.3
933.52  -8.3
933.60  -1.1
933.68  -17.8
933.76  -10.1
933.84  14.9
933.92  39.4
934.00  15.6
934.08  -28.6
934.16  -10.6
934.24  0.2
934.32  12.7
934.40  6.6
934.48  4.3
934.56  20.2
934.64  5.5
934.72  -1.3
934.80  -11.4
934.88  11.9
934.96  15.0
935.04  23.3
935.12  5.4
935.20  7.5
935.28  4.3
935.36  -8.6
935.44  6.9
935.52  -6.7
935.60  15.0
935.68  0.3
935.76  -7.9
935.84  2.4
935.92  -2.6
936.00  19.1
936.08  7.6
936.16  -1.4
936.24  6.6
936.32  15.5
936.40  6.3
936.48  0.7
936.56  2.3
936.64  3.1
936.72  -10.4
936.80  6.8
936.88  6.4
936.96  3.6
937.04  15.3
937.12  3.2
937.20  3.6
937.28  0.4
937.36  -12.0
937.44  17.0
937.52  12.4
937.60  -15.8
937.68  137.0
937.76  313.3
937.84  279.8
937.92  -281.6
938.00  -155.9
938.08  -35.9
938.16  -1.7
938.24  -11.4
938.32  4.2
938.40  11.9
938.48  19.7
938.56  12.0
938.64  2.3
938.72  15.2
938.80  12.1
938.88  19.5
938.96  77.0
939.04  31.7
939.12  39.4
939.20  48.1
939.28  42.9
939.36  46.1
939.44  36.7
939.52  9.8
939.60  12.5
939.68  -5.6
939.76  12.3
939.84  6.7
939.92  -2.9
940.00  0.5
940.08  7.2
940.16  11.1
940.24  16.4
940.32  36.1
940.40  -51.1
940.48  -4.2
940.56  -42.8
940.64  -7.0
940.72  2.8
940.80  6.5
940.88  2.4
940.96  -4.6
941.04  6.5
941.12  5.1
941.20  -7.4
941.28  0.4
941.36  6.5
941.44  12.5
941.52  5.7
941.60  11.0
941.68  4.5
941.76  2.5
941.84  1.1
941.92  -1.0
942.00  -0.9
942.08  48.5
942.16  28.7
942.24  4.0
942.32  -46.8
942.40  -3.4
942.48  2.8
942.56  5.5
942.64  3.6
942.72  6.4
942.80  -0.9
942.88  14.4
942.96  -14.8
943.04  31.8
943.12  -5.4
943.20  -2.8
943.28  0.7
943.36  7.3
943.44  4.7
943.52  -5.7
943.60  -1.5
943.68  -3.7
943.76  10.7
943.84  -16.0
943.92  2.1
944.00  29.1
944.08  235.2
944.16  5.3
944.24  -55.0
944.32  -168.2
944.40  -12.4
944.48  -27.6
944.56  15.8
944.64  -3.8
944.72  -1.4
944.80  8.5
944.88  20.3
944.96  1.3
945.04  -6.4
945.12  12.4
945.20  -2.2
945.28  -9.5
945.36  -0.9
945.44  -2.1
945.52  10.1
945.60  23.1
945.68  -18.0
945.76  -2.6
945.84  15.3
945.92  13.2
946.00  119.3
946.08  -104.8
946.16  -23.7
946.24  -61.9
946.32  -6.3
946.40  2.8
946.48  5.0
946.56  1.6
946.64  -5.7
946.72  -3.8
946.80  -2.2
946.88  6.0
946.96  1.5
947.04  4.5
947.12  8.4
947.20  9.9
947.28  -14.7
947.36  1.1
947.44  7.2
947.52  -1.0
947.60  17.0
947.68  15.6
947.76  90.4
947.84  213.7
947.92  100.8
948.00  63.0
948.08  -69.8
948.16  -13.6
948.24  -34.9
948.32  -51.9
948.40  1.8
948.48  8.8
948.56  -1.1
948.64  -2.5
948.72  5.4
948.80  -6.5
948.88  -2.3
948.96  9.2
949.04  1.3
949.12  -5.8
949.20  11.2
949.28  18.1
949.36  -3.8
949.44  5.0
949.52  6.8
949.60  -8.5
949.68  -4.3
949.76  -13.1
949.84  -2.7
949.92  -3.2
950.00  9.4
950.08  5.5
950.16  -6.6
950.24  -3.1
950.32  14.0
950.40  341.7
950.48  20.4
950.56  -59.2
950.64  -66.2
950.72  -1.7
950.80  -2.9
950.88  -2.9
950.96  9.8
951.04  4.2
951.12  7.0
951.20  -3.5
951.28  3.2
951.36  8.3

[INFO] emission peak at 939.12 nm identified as H-beta 4861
